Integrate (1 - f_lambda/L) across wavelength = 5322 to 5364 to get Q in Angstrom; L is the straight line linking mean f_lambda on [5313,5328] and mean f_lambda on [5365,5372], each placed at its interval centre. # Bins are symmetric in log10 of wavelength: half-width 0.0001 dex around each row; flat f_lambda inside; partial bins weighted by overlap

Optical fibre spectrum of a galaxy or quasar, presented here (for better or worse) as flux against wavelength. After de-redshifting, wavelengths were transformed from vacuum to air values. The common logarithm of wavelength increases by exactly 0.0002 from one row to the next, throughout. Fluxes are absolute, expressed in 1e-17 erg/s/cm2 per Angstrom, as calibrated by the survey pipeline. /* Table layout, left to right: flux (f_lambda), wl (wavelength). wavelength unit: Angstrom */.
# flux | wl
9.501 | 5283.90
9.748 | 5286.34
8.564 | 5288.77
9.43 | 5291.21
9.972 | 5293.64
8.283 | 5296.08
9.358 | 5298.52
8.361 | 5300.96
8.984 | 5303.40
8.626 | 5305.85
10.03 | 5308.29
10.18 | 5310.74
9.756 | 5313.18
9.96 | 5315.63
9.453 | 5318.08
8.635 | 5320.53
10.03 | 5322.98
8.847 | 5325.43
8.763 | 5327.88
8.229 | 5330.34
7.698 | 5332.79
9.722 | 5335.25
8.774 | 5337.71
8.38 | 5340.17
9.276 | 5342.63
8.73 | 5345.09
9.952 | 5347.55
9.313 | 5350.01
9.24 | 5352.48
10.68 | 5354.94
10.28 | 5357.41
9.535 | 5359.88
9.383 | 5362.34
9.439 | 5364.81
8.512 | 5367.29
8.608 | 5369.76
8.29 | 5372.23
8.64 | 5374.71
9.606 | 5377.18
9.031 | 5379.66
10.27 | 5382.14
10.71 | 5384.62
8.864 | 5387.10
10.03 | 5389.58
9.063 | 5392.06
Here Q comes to -1.0 Angstrom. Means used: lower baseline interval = 9.36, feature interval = 9.22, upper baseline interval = 8.65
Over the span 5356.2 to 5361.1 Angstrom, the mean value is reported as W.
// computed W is 9.9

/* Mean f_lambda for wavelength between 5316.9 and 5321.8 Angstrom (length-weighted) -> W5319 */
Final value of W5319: 9.05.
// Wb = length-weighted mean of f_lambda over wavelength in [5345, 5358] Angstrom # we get 9.76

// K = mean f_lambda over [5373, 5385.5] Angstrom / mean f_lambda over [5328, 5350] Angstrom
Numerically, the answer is 1.1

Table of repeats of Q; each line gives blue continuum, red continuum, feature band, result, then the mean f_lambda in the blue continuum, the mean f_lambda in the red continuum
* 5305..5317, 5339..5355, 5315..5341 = 1.6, 9.74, 9.28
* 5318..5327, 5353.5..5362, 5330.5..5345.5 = 1.3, 9.2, 10.1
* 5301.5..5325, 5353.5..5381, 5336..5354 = 0.4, 9.46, 9.28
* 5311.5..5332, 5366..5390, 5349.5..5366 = -0.9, 9.2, 9.23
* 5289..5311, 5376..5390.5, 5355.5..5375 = 0.9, 9.17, 9.74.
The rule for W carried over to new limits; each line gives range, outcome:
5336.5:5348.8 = 9.03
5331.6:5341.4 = 8.64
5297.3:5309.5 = 9.07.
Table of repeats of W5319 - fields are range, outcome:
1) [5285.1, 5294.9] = 9.42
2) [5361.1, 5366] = 9.43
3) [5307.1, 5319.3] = 9.87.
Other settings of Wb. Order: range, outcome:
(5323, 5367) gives 9.2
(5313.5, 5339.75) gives 9.01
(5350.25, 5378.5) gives 9.29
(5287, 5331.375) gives 9.2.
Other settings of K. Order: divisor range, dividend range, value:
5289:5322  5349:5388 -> 1.01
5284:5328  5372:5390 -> 1.02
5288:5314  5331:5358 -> 1.00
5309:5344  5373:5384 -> 1.03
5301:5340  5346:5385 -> 1.03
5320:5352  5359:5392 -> 1.04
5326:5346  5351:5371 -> 1.09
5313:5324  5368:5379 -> 0.92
